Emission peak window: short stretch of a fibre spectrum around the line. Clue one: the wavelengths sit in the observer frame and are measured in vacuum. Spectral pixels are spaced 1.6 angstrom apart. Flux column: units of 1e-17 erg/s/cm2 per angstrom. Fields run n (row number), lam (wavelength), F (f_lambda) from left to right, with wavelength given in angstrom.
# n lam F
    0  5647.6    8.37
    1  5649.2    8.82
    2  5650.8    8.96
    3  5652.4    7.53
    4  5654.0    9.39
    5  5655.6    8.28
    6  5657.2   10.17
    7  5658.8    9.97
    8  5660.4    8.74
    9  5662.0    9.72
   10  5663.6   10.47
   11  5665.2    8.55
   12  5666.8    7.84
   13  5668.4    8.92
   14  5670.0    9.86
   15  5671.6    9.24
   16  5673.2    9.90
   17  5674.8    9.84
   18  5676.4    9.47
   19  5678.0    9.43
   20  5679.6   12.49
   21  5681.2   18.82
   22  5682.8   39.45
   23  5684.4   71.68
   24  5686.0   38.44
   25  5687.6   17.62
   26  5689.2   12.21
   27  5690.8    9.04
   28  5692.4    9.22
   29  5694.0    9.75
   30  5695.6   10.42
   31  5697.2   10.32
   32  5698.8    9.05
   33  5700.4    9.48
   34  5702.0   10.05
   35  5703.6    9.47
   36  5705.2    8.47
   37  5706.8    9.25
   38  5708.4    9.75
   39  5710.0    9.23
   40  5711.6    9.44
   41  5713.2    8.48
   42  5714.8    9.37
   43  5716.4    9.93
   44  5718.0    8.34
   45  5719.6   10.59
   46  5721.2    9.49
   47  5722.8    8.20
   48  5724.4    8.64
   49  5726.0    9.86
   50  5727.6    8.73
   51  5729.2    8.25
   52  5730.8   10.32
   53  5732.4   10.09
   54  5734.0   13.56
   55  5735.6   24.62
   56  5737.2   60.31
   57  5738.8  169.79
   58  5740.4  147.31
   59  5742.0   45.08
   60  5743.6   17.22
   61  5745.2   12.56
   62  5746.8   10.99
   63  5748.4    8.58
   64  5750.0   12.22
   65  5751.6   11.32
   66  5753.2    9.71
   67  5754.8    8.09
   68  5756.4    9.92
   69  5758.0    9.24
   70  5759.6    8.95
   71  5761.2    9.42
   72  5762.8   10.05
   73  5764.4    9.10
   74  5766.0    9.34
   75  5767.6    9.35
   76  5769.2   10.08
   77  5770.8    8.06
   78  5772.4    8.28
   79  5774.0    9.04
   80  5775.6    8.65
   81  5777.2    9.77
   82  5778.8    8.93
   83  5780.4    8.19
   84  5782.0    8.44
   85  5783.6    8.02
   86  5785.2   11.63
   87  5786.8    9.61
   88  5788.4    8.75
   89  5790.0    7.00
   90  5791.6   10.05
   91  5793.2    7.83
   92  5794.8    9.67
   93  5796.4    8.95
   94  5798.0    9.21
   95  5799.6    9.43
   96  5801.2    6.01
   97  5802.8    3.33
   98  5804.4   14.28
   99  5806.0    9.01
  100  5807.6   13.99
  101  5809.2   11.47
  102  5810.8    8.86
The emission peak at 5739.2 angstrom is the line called [O III] 5007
